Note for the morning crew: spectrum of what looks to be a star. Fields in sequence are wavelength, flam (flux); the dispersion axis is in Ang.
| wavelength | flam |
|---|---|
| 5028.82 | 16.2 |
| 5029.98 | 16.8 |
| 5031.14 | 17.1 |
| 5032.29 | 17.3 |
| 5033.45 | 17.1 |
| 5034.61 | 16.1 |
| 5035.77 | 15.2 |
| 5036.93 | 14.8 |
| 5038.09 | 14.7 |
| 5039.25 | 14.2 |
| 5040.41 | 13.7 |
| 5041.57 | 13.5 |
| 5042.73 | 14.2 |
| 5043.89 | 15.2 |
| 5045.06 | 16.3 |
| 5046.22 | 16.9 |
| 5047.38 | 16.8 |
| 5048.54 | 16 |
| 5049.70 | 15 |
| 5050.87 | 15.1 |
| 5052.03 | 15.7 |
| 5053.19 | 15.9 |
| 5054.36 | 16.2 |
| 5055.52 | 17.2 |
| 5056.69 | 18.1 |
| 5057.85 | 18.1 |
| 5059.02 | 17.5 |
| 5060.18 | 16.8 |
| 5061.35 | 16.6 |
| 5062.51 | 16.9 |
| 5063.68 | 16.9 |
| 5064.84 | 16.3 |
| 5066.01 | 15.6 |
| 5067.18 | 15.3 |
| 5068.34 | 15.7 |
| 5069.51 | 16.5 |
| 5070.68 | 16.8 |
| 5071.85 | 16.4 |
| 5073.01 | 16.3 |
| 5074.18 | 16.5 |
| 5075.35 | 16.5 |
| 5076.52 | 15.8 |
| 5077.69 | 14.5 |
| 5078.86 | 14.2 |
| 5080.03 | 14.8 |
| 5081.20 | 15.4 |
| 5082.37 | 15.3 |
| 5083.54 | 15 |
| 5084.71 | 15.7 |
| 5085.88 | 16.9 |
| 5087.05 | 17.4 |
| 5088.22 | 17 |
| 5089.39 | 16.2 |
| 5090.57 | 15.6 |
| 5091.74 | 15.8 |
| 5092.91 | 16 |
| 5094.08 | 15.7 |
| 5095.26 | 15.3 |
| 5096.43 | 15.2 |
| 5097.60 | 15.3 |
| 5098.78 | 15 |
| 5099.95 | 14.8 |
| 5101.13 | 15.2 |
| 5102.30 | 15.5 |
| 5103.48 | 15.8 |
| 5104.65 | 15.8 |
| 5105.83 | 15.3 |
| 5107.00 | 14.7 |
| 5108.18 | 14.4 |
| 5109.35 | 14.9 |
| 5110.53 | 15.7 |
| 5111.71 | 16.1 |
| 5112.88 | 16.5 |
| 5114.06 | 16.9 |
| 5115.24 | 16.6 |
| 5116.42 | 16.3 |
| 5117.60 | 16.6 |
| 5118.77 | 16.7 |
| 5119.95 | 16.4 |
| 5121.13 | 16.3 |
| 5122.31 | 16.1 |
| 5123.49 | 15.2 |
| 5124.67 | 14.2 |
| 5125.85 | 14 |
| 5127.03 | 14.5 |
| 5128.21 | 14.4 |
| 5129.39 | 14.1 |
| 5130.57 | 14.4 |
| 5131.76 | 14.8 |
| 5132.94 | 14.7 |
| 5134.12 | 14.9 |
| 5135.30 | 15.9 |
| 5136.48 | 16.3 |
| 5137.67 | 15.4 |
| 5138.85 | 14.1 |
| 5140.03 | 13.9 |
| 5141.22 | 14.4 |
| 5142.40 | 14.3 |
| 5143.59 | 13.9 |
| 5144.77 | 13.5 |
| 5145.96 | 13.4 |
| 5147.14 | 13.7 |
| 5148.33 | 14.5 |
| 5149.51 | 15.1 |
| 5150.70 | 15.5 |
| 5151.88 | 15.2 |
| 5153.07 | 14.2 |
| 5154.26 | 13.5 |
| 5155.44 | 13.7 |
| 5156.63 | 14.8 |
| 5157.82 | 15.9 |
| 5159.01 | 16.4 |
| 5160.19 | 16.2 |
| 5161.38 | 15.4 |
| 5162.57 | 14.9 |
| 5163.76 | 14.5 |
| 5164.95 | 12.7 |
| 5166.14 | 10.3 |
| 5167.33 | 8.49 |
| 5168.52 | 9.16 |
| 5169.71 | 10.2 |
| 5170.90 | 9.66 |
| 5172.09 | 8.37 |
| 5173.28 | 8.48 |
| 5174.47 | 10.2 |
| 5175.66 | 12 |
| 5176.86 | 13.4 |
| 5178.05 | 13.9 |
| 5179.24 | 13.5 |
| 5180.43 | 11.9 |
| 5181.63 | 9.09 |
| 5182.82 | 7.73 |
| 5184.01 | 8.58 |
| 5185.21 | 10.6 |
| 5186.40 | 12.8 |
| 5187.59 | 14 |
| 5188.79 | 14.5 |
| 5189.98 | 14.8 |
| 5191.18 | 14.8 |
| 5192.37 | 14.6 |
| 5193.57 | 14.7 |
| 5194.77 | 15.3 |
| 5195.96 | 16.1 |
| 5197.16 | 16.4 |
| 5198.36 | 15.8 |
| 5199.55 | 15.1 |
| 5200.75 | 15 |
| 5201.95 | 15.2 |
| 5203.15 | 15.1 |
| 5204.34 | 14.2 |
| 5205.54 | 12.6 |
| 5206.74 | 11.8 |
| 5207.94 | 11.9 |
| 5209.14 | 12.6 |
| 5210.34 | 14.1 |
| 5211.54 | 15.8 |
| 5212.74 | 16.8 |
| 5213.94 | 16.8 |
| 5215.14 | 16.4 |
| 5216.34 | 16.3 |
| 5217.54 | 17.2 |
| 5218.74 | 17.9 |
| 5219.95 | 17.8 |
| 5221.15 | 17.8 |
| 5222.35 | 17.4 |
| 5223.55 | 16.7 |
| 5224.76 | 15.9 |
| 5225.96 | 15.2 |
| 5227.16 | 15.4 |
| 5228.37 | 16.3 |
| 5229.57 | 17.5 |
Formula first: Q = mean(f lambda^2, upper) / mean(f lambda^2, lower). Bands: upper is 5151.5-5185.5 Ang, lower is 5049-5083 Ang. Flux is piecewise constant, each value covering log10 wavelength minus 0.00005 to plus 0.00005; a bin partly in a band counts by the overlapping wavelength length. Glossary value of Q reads 0.8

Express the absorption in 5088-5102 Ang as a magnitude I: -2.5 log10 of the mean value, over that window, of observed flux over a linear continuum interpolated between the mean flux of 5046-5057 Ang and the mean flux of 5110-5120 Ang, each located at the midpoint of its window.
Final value 0.06 mag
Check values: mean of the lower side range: 16.2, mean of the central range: 15.6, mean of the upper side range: 16.4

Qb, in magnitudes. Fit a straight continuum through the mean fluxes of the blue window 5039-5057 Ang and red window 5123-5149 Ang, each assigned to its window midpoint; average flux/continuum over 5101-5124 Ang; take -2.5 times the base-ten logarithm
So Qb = -0.08 mag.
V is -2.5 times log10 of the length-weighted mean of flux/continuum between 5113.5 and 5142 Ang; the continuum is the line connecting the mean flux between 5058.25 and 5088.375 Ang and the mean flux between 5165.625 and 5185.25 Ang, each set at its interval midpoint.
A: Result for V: -0.17 mag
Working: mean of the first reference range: 16.1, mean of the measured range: 15.3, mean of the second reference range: 10.3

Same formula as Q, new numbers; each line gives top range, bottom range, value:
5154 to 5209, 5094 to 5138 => 0.87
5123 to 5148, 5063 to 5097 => 0.93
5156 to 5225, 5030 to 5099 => 0.91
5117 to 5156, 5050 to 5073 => 0.92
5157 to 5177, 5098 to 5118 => 0.79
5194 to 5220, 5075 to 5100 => 1.02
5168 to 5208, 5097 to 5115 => 0.85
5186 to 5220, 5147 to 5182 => 1.19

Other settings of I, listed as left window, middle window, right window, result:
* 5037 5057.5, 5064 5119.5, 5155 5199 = -0.08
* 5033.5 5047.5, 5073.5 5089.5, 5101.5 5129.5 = -0.03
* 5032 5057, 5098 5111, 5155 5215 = -0.04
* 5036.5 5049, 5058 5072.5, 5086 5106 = -0.08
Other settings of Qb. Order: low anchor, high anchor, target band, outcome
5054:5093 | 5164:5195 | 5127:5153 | -0.09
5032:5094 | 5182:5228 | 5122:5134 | 0.06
